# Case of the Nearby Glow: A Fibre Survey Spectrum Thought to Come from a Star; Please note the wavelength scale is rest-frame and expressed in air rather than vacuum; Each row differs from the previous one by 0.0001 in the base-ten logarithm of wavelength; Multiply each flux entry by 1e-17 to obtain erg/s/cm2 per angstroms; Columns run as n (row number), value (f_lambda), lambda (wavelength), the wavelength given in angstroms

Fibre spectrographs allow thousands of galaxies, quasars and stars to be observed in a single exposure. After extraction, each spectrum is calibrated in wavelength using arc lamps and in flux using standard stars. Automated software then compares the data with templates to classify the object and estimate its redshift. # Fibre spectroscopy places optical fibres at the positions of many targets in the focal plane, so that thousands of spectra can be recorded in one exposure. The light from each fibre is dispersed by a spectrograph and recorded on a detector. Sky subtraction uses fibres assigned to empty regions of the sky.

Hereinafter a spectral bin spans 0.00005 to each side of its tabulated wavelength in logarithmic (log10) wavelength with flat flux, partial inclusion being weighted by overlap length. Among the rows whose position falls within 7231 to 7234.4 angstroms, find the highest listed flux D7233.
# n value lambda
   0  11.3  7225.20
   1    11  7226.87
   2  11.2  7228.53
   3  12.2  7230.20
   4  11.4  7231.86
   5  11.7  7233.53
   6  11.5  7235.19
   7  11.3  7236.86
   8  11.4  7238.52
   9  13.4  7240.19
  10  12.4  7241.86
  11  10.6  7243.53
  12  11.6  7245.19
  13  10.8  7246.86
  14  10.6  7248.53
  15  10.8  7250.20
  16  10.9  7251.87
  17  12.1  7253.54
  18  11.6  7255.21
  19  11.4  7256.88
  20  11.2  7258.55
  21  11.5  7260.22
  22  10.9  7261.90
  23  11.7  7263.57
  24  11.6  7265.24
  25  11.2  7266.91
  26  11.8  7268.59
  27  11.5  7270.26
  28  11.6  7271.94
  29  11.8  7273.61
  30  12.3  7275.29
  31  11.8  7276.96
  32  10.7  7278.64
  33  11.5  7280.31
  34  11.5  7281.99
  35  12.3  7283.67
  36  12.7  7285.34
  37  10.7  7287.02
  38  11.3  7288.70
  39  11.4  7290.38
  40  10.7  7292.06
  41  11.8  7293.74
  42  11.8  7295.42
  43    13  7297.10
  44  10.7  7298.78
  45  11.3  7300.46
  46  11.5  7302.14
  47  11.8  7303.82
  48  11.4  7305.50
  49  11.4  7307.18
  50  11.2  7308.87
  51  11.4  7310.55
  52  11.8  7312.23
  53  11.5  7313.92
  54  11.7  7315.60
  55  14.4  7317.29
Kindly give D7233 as 11.7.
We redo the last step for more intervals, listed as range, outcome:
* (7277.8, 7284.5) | 12.3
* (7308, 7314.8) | 11.8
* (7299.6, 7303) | 11.5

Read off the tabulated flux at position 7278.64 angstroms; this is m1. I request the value 10.7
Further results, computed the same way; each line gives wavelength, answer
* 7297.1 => 13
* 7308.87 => 11.2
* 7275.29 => 12.3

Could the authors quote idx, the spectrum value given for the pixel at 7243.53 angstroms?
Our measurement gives 10.6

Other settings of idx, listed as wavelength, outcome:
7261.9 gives 10.9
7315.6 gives 11.7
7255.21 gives 11.6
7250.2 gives 10.8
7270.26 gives 11.5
